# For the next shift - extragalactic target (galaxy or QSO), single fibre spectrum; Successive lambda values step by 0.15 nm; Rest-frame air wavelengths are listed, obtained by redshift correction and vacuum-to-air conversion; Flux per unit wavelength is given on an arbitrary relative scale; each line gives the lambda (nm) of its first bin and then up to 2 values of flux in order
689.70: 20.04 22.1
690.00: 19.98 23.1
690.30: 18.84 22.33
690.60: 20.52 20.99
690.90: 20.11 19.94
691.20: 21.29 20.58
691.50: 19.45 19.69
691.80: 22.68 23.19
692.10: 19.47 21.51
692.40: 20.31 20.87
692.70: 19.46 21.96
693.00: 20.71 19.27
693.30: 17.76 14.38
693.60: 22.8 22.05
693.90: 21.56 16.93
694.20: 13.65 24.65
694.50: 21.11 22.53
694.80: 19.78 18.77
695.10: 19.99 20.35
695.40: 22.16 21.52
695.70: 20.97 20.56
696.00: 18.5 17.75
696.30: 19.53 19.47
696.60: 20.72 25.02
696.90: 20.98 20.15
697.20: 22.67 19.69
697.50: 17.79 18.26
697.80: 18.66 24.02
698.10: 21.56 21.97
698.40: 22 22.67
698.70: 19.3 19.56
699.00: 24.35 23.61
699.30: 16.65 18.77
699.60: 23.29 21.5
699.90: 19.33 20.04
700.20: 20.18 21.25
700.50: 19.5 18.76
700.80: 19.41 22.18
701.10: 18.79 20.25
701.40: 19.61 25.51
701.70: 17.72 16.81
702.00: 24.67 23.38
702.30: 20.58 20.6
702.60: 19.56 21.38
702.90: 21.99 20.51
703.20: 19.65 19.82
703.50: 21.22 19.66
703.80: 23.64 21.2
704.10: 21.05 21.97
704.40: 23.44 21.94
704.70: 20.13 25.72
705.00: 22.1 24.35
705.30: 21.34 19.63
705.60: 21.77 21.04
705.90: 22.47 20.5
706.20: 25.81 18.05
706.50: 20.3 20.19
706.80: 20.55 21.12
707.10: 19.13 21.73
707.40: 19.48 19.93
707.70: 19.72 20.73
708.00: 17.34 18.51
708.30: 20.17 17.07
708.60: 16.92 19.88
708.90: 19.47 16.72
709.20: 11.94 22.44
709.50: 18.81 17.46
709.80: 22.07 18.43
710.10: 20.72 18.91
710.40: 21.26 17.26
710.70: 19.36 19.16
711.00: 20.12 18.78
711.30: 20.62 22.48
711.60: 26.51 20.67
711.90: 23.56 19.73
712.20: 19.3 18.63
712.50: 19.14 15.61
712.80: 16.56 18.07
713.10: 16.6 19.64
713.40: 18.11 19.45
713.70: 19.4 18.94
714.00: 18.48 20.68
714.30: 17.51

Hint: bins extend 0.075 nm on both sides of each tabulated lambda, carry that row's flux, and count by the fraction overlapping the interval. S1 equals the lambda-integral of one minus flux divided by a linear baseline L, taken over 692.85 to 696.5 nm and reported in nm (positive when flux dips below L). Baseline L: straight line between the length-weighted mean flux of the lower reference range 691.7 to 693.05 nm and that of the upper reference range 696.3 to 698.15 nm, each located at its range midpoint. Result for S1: 0.17 nm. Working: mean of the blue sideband 21.1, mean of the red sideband 20.7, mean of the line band 19.9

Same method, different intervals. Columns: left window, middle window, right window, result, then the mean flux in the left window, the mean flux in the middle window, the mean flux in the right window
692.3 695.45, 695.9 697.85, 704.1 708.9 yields 0.02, 20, 20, 20.7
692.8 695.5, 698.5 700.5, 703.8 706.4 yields 0.02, 20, 20.7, 22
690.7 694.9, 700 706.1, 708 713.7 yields -0.45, 20.3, 21.1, 19.2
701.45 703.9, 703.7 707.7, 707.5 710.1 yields -0.31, 21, 21.4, 18.7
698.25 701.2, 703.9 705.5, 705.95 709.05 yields -0.16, 20.6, 22.1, 19.8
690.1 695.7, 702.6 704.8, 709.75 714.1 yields -0.14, 20.4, 21.2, 19.6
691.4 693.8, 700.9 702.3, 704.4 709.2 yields -0.04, 20.3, 20.9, 20.4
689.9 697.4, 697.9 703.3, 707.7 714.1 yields -0.24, 20.5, 20.8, 19.2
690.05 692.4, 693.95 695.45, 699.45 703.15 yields 0.06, 20.9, 20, 20.7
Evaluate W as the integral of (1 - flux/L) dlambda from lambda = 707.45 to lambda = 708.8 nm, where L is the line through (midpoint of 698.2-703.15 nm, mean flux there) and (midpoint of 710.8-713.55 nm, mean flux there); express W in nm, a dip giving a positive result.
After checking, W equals 0.08 nm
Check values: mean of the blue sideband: 20.8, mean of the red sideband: 19.6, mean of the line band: 18.9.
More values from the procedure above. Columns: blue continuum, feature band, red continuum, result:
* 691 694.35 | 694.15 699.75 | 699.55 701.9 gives -0.13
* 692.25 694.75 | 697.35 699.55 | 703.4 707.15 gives 0.00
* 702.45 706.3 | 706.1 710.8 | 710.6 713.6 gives 0.26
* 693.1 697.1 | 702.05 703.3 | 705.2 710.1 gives -0.07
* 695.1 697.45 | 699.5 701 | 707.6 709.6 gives -0.04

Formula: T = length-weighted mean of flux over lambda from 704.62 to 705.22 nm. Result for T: 23.1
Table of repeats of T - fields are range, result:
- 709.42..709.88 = 19.5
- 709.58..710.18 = 19.7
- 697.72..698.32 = 21.5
